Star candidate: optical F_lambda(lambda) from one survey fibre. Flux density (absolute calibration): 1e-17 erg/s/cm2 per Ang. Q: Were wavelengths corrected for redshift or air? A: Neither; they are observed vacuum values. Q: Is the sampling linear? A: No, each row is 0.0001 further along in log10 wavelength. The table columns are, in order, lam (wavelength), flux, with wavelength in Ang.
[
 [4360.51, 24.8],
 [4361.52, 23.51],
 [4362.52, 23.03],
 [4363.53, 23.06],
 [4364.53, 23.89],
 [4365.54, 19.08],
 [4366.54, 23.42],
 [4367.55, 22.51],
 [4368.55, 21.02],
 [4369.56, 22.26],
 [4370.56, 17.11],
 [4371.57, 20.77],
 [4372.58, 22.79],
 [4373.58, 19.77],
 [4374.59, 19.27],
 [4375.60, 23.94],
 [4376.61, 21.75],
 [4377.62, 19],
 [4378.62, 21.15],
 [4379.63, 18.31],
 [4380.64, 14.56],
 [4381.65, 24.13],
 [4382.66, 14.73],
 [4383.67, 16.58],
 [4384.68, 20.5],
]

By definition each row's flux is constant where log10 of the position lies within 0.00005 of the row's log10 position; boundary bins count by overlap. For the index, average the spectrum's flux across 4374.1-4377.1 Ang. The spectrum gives 21.6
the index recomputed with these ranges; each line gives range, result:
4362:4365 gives 23.4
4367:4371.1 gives 20.8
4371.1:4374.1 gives 21.1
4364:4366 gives 21.6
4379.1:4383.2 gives 17.9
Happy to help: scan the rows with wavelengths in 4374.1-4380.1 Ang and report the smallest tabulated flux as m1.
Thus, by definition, 18.31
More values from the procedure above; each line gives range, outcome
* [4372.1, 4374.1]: 19.77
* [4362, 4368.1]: 19.08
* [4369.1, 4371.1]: 17.11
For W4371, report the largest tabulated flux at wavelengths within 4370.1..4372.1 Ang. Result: 20.77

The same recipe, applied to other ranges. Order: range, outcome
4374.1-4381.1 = 23.94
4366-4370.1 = 23.42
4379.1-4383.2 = 24.13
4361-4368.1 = 23.89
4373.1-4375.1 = 19.77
